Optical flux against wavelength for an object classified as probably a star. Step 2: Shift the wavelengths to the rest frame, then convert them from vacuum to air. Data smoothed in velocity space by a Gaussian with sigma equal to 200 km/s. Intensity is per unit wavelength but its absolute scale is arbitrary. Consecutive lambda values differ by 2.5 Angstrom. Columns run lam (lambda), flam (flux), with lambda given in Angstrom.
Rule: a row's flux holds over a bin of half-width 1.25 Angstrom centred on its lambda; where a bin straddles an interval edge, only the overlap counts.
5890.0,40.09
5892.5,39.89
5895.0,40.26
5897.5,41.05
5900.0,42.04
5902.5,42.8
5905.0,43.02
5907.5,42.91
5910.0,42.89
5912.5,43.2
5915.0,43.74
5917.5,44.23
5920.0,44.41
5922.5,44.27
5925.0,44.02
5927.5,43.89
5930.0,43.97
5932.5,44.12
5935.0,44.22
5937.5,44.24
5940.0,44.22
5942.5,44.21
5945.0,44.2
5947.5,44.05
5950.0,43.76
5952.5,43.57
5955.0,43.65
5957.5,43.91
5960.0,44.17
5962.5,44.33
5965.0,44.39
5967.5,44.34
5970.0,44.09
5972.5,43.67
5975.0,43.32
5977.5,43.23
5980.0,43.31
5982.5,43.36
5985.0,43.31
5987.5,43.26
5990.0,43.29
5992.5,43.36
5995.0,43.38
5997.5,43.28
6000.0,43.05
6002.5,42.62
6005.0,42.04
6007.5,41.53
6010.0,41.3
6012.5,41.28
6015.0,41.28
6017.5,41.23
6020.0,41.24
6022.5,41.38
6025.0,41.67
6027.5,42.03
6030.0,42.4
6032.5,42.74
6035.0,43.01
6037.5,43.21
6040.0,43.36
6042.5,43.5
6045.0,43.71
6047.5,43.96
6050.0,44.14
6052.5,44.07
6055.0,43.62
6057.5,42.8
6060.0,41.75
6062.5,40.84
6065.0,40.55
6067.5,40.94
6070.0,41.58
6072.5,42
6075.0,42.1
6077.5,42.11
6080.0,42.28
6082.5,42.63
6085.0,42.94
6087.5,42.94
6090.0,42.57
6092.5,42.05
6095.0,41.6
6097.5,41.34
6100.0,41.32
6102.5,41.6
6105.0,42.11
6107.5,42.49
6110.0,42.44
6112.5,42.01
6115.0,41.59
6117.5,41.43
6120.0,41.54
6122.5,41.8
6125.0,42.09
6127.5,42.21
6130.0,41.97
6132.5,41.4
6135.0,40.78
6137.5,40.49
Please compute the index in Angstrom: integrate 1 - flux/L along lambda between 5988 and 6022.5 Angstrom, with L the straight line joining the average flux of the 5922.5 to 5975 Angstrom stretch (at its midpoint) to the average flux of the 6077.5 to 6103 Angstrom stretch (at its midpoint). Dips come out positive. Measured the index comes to 0.9 Angstrom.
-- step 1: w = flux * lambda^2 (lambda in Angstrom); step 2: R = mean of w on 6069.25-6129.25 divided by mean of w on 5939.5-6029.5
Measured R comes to 1.0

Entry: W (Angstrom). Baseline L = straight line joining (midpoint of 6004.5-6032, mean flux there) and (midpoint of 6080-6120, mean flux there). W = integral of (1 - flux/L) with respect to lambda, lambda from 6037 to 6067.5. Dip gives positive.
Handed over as -0.8 Angstrom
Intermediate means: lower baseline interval 41.6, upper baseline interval 42.1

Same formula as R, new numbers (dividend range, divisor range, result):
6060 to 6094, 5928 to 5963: 1.00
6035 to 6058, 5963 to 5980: 1.02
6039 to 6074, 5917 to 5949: 1.01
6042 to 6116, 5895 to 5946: 1.03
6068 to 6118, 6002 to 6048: 1.02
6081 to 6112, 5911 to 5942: 1.01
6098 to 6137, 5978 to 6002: 1.01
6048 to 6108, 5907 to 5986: 1.01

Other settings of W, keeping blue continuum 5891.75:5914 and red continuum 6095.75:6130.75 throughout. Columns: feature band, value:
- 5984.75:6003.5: -0.54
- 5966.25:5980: -0.55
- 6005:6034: 0.19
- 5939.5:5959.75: -0.93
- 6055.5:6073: 0.14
